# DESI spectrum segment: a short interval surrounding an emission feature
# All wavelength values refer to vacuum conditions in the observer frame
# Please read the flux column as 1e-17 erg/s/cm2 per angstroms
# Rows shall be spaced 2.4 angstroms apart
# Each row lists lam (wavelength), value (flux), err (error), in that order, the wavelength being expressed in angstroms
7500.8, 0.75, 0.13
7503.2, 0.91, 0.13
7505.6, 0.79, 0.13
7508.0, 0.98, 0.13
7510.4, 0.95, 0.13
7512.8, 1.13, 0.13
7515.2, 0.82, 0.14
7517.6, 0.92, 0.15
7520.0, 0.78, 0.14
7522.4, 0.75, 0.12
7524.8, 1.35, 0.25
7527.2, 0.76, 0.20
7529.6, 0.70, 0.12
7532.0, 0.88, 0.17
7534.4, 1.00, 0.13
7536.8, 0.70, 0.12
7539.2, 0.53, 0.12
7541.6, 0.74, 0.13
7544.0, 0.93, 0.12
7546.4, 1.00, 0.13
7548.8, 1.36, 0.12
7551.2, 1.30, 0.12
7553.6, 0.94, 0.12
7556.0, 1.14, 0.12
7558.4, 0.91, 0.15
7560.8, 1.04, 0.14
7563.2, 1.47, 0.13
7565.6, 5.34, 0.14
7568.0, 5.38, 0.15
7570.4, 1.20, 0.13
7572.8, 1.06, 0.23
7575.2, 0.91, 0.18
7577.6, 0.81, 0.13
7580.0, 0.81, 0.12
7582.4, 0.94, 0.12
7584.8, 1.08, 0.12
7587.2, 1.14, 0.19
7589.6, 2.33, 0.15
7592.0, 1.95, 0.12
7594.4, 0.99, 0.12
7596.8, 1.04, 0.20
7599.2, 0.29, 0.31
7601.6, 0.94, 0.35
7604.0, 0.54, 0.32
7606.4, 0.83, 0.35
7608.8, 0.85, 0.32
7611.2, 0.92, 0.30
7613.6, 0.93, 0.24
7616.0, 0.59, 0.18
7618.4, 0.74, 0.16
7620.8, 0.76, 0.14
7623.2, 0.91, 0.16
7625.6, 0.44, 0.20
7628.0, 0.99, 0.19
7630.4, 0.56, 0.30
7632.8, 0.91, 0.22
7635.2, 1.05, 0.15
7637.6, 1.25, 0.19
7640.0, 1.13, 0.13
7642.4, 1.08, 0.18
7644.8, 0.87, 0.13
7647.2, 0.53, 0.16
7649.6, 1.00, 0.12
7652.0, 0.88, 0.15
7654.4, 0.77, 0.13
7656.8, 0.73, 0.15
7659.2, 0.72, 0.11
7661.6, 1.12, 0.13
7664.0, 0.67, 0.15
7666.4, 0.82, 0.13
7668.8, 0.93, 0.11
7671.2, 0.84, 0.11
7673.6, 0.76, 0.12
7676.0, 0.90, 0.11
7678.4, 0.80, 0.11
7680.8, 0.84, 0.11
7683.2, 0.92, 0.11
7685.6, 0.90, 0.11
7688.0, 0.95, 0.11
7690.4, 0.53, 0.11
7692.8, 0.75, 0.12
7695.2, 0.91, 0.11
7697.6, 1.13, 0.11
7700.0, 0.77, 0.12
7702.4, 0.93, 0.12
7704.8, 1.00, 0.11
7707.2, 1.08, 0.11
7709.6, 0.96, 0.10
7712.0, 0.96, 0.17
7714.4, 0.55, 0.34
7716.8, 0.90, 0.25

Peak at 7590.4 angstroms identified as [N II]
